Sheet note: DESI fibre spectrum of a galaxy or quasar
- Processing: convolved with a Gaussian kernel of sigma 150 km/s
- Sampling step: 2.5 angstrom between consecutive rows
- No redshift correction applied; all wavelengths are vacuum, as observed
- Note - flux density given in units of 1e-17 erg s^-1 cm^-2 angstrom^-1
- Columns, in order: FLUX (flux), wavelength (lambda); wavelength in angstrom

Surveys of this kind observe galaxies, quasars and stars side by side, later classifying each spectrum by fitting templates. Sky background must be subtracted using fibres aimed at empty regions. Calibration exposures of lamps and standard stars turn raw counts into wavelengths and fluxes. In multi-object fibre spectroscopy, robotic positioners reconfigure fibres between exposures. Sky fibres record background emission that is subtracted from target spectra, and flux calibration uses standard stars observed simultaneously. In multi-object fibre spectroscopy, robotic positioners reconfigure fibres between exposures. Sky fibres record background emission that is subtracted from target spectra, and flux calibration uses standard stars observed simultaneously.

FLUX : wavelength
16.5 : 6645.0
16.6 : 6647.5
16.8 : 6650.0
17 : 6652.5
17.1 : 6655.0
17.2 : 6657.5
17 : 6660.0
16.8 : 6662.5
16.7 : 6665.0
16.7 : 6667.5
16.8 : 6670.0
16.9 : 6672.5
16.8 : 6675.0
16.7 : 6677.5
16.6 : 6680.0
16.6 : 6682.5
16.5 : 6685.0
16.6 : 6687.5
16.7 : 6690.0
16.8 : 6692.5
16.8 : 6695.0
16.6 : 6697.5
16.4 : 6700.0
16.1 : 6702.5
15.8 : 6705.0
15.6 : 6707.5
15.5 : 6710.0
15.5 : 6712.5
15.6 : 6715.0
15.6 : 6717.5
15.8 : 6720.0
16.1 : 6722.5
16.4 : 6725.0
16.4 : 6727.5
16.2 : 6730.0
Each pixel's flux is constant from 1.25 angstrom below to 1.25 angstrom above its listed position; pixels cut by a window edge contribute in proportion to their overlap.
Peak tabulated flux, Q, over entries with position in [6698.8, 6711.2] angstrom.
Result 16.4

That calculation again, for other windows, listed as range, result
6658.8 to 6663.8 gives 17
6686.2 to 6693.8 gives 16.8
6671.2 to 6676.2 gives 16.9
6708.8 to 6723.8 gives 16.1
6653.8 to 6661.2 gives 17.2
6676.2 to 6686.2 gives 16.7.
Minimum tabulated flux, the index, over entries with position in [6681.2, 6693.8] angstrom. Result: 16.5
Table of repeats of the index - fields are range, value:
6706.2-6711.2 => 15.5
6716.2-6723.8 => 15.6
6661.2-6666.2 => 16.7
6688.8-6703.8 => 16.1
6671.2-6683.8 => 16.6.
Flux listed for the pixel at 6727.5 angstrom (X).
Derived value 16.4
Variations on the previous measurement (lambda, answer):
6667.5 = 16.7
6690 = 16.7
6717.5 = 15.6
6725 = 16.4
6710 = 15.5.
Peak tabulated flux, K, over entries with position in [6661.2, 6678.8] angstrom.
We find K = 16.9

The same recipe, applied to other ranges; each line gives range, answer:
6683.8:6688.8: 16.6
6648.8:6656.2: 17.1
